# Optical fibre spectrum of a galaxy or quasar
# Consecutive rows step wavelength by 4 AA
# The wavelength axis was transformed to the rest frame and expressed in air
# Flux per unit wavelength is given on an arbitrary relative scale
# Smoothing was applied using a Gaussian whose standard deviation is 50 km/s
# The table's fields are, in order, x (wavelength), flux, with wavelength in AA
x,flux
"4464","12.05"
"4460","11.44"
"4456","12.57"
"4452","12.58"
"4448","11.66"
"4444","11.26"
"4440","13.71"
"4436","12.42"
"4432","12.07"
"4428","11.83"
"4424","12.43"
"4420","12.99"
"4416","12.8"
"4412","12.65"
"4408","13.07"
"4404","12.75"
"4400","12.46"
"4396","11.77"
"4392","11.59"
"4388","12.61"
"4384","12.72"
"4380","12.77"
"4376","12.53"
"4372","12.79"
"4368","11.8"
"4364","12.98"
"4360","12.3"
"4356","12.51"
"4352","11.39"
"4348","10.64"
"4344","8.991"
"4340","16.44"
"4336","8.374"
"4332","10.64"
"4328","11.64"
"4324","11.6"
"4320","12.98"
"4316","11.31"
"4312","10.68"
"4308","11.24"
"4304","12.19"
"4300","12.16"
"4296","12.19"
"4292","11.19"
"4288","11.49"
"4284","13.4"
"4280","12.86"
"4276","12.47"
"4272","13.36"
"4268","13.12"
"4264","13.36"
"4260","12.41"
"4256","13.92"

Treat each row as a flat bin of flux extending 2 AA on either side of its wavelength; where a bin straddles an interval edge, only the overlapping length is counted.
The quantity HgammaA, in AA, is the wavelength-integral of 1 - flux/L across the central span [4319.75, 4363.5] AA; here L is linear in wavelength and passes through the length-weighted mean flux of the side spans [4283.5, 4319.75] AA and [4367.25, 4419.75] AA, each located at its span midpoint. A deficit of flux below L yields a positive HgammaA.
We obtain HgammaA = 1.8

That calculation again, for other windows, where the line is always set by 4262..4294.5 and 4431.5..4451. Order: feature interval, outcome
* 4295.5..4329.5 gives 2.2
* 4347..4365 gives 0.7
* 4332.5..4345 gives 1.1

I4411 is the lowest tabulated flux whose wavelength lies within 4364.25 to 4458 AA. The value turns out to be 11.26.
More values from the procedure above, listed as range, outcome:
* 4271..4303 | 11.19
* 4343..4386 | 8.991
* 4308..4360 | 8.374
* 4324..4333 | 10.64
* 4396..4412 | 11.77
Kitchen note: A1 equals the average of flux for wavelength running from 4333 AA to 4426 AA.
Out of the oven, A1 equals 12.2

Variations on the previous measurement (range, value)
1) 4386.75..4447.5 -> 12.4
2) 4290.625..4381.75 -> 11.8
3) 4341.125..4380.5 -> 11.9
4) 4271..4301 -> 12.4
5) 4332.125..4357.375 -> 11.3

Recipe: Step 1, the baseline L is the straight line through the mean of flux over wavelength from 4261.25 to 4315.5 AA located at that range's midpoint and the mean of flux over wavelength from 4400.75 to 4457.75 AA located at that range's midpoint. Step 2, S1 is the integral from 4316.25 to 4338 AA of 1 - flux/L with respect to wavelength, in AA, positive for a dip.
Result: 2.2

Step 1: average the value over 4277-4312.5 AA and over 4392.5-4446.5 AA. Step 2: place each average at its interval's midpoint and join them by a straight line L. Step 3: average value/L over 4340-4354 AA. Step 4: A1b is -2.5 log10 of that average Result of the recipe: 0.090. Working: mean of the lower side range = 12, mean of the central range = 11.2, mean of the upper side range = 12.4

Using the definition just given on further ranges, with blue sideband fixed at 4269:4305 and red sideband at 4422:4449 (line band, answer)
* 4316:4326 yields 0.023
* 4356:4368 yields -0.015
